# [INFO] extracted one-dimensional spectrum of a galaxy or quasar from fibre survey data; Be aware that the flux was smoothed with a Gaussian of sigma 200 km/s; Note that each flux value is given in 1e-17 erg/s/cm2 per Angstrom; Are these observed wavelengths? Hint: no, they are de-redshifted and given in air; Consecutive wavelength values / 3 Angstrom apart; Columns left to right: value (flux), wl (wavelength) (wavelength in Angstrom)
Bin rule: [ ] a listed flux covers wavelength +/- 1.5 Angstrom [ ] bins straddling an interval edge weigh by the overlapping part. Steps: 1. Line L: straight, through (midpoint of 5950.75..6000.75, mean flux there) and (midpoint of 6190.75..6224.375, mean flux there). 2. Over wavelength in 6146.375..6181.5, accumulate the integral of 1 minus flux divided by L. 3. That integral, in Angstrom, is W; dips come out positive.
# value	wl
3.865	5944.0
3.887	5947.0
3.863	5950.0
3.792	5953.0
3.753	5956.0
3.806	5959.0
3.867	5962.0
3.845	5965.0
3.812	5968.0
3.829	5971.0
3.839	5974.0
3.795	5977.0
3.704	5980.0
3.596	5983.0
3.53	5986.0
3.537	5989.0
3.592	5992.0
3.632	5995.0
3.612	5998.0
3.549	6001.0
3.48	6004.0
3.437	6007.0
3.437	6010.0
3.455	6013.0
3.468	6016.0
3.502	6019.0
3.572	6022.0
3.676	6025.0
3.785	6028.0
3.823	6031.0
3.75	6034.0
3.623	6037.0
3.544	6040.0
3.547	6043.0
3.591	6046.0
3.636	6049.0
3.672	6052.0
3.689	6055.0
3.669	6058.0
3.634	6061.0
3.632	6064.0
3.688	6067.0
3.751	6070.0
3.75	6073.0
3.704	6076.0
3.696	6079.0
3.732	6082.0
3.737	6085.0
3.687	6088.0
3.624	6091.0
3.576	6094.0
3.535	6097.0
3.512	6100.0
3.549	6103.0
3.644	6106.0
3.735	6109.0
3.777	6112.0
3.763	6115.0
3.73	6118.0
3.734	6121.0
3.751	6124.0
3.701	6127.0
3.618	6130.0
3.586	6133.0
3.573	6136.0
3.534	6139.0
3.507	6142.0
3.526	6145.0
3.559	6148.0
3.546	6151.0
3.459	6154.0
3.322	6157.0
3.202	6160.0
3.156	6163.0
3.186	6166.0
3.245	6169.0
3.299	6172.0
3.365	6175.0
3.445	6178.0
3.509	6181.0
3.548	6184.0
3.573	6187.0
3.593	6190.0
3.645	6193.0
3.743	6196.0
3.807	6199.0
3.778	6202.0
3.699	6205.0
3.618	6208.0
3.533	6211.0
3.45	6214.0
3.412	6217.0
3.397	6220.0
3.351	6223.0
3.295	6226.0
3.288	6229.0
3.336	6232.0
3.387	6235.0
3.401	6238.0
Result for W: 2.50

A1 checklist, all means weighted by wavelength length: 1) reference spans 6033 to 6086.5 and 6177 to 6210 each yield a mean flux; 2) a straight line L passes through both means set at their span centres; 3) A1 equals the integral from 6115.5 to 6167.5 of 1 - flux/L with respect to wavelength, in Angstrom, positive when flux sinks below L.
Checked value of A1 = 1.87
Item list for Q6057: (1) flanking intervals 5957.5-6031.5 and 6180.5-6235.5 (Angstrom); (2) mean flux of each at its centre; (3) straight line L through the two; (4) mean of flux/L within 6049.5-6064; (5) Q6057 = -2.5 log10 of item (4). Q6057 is -0.01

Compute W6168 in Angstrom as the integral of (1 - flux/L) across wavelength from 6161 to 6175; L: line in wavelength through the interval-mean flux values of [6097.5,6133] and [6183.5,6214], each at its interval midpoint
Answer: 1.6 Angstrom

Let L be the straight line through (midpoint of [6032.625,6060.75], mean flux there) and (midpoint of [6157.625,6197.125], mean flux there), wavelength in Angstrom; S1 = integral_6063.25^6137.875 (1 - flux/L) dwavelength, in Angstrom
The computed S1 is -2.6 Angstrom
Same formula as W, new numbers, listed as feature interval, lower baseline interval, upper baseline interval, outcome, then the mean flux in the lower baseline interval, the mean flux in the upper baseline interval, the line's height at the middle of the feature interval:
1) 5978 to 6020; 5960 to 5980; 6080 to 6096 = 2.7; 3.82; 3.67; 3.78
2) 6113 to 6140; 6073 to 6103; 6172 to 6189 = -0.7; 3.65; 3.47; 3.57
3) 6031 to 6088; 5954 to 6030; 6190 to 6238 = -1.1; 3.65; 3.51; 3.61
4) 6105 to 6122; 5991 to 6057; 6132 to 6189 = -1.2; 3.59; 3.43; 3.49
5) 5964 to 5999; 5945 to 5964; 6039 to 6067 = 0.8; 3.83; 3.63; 3.77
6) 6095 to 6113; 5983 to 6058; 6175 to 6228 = -0.3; 3.59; 3.54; 3.57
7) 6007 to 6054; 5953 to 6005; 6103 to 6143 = 1.1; 3.7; 3.66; 3.69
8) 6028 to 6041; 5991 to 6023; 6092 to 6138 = -0.5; 3.52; 3.65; 3.55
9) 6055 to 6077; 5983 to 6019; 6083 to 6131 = -0.5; 3.52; 3.67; 3.61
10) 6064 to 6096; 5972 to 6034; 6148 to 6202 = -1.3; 3.61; 3.46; 3.54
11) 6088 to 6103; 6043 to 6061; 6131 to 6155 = 0.1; 3.64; 3.54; 3.59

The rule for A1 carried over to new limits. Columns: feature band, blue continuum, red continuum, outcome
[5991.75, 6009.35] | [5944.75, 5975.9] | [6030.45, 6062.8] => 1.0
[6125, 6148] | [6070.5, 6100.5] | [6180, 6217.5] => 0.4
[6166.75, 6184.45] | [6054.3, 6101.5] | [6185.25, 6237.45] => 0.9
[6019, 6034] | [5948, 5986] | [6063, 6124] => 0.2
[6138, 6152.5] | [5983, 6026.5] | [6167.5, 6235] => -0.1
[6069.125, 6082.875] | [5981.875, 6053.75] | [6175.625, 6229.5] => -0.6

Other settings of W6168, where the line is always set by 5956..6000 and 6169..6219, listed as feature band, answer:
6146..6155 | 0.2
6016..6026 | 0.3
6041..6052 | 0.2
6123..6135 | -0.2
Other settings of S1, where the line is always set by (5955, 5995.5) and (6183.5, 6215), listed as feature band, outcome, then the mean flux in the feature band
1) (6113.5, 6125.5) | -0.2 Angstrom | 3.74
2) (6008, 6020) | 0.8 Angstrom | 3.46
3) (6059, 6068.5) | 0.1 Angstrom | 3.65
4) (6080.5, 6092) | 0.0 Angstrom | 3.7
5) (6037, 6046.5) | 0.3 Angstrom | 3.57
